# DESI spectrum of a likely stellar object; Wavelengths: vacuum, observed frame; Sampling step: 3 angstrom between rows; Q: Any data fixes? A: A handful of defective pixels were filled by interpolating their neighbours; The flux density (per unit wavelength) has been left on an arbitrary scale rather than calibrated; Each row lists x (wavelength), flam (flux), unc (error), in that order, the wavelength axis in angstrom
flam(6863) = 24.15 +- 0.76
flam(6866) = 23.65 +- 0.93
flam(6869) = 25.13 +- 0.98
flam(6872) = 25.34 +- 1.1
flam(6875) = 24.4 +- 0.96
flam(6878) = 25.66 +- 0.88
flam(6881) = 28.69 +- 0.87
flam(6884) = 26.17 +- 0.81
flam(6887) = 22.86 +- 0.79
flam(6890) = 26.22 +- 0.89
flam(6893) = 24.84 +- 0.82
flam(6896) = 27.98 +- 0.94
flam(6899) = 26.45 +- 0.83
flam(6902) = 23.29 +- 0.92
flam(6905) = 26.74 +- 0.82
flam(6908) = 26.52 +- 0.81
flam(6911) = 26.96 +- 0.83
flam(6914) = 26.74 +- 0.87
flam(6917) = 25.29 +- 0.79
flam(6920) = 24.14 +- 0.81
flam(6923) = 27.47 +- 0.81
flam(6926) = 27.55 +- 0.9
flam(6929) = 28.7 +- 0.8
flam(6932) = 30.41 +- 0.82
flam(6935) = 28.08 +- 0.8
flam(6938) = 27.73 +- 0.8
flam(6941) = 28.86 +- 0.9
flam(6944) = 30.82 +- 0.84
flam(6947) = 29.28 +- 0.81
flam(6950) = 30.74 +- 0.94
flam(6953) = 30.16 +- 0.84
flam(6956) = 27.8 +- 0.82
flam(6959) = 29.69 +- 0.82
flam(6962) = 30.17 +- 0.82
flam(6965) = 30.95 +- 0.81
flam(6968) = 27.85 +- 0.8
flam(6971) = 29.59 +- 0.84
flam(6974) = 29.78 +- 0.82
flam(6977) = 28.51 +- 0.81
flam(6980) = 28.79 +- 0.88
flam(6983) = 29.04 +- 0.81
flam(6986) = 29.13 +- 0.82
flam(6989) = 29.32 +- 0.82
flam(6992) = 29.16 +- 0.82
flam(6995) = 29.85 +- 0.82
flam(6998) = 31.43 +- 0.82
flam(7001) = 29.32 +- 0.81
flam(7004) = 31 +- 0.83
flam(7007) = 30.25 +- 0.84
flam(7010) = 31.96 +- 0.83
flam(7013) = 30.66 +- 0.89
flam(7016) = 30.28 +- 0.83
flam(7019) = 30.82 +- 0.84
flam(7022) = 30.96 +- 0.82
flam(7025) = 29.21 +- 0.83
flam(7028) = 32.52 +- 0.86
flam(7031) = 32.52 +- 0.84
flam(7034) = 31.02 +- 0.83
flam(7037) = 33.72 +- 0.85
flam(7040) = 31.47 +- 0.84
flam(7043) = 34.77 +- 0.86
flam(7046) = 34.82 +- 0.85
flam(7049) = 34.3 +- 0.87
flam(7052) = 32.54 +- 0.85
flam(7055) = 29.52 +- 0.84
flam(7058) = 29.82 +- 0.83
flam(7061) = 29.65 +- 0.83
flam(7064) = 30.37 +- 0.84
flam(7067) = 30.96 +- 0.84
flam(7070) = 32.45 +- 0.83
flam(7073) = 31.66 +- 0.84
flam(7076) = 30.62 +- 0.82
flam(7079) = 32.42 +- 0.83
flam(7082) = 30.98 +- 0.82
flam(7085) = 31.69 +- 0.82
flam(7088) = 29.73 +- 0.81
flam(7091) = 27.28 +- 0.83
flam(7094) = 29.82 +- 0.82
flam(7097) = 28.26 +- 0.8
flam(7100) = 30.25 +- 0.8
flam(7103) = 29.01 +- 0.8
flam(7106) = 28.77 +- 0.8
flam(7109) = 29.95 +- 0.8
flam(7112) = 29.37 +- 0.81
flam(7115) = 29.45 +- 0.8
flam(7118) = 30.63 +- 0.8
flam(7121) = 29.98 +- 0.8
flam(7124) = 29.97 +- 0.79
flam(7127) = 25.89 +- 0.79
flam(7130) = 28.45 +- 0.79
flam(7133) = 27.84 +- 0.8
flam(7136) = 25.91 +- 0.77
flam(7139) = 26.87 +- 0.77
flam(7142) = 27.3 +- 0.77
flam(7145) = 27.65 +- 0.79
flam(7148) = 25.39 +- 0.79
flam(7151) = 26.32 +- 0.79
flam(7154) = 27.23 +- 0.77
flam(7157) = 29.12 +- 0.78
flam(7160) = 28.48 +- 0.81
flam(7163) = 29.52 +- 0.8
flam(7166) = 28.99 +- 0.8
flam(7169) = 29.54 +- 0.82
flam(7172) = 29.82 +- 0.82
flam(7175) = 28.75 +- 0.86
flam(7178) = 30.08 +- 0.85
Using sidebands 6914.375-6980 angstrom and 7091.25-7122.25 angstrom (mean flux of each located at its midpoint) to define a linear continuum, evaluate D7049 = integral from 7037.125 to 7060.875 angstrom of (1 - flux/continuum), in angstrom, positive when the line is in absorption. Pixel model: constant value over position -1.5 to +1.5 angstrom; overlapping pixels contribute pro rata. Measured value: -2.6 angstrom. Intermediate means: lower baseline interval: 28.7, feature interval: 32.4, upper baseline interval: 29.5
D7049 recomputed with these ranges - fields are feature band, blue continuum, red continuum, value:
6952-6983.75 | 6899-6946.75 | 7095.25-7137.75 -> -1.9 angstrom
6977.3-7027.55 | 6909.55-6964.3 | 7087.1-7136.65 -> -2.6 angstrom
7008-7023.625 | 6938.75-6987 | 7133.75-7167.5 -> -1.1 angstrom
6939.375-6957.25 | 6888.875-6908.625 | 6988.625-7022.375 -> -1.0 angstrom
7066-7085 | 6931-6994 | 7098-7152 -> -1.9 angstrom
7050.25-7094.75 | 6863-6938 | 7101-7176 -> -4.6 angstrom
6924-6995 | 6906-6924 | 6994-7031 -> -2.5 angstrom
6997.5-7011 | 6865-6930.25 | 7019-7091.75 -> -0.5 angstrom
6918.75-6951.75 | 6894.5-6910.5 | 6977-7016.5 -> -1.2 angstrom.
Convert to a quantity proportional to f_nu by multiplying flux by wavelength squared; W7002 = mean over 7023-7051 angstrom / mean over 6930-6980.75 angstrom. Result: 1.14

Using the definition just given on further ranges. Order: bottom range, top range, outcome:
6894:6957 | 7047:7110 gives 1.15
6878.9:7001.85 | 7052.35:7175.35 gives 1.09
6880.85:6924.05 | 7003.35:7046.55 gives 1.27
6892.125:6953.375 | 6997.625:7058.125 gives 1.18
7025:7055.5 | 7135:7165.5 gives 0.87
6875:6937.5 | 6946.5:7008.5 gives 1.14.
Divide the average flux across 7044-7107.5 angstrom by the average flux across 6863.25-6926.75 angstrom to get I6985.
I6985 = 1.19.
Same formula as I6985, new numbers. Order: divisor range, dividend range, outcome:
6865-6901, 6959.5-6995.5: 1.15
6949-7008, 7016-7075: 1.07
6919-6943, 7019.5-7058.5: 1.15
